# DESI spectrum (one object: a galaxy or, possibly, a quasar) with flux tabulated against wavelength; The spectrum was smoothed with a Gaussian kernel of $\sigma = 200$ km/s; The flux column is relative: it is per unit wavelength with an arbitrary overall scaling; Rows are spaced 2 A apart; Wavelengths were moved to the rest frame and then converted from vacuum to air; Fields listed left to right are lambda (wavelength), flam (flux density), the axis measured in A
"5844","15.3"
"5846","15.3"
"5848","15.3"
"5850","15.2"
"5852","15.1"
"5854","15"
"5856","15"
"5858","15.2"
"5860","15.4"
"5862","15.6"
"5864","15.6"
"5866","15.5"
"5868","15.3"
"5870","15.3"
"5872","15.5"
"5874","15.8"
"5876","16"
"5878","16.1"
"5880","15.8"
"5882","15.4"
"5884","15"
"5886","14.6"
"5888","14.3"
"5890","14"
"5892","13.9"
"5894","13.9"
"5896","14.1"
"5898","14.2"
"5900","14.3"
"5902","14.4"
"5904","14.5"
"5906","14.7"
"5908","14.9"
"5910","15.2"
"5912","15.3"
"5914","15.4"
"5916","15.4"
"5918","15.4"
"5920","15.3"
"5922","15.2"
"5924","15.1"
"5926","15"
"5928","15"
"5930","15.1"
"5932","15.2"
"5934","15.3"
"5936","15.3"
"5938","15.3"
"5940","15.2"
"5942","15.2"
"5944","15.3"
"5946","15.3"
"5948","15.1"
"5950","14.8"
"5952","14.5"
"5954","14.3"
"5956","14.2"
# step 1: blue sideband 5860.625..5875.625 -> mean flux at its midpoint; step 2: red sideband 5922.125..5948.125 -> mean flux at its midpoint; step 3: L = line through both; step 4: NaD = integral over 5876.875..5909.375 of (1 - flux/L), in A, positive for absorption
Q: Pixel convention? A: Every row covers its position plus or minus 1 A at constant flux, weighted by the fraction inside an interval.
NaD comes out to 1.61 A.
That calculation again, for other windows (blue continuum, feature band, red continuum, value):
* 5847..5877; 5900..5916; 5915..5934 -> 0.4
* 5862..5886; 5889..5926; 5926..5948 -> 1.5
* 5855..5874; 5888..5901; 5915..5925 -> 1.1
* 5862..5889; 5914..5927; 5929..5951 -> 0.0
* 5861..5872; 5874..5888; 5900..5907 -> -0.3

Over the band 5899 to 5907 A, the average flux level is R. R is 14.5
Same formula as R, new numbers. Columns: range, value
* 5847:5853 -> 15.2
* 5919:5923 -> 15.2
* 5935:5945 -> 15.3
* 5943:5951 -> 15.1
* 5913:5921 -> 15.4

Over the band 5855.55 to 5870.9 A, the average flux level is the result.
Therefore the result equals 15.4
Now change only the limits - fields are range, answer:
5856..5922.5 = 15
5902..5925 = 15.1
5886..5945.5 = 14.9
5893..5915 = 14.6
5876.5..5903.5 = 14.6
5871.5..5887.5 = 15.5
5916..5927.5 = 15.2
